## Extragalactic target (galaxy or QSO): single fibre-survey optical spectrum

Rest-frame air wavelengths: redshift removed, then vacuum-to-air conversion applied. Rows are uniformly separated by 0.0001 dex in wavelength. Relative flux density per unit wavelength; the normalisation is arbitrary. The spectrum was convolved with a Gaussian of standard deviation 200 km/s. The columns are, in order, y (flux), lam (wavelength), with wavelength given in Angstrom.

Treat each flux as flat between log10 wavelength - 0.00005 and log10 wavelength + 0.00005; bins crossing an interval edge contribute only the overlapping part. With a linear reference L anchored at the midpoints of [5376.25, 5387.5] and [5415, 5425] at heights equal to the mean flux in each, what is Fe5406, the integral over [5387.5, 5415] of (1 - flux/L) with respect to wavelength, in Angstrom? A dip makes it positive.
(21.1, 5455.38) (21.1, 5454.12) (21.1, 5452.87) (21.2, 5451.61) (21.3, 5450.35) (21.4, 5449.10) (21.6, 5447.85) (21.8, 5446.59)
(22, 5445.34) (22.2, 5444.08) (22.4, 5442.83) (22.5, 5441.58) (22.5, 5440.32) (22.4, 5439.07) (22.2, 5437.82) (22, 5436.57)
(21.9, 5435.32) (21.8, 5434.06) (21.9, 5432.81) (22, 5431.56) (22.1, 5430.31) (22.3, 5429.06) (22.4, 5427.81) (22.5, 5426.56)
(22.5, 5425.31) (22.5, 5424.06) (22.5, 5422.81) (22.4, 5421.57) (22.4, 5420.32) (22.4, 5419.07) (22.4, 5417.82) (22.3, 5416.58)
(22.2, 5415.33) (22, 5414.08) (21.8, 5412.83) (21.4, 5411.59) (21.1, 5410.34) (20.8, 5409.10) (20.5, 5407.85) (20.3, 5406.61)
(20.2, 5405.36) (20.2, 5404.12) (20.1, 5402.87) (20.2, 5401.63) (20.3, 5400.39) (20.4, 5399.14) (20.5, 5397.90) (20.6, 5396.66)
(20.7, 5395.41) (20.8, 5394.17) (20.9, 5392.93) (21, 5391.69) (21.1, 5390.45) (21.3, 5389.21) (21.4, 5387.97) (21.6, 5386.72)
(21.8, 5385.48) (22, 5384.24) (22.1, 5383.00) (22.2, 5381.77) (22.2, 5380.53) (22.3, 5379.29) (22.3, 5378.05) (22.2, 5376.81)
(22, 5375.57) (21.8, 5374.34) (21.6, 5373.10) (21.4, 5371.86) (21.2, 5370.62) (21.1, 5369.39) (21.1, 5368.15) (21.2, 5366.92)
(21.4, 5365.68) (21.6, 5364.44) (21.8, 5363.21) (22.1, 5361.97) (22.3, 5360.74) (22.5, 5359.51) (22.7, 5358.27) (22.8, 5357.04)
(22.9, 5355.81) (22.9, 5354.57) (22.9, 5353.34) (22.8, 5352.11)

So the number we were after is 1.76 Angstrom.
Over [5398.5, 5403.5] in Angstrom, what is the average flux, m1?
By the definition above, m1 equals 20.2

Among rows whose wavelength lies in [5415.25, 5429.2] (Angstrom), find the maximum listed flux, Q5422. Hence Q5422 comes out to 22.5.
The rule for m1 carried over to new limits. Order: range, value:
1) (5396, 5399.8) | 20.5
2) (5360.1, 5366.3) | 21.8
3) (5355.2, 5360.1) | 22.7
